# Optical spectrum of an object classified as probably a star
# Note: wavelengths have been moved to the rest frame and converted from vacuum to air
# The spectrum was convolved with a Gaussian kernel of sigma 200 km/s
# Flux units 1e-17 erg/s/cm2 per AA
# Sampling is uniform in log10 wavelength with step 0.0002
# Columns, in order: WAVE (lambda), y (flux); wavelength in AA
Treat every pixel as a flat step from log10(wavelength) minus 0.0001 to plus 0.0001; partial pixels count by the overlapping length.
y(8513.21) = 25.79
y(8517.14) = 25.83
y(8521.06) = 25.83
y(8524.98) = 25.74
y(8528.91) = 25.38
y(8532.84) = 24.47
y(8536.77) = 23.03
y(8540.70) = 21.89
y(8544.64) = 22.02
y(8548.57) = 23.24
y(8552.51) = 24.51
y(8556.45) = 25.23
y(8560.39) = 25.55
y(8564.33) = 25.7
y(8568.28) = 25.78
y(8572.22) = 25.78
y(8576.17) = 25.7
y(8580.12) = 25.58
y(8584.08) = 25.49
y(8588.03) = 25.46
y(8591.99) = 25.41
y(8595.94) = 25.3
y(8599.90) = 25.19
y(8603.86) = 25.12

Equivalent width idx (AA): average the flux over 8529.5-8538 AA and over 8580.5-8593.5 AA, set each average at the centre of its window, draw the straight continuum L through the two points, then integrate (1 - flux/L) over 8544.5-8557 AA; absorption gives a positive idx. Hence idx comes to 0.3 AA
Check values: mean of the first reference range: 24.1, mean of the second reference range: 25.5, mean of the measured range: 23.8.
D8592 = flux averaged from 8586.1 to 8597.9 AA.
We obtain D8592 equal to 25.4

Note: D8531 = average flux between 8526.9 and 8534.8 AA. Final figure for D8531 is 24.9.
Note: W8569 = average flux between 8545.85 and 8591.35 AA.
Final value 25.2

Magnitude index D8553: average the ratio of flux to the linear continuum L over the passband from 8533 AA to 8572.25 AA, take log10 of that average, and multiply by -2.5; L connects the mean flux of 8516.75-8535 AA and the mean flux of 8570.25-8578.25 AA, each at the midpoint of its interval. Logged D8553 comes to 0.06 mag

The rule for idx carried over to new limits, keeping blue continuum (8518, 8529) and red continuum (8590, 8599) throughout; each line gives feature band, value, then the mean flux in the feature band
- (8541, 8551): 1.18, 22.6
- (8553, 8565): 0.09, 25.4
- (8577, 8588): -0.06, 25.5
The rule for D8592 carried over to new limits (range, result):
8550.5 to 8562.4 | 25.1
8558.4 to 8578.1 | 25.7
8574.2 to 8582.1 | 25.6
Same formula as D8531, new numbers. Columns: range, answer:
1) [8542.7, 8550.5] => 22.6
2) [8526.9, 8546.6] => 23.4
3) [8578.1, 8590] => 25.5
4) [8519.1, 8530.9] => 25.7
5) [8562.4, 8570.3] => 25.7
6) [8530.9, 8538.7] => 23.8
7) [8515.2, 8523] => 25.8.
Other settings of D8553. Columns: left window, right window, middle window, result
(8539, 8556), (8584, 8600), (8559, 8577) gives -0.07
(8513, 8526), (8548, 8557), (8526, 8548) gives 0.07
